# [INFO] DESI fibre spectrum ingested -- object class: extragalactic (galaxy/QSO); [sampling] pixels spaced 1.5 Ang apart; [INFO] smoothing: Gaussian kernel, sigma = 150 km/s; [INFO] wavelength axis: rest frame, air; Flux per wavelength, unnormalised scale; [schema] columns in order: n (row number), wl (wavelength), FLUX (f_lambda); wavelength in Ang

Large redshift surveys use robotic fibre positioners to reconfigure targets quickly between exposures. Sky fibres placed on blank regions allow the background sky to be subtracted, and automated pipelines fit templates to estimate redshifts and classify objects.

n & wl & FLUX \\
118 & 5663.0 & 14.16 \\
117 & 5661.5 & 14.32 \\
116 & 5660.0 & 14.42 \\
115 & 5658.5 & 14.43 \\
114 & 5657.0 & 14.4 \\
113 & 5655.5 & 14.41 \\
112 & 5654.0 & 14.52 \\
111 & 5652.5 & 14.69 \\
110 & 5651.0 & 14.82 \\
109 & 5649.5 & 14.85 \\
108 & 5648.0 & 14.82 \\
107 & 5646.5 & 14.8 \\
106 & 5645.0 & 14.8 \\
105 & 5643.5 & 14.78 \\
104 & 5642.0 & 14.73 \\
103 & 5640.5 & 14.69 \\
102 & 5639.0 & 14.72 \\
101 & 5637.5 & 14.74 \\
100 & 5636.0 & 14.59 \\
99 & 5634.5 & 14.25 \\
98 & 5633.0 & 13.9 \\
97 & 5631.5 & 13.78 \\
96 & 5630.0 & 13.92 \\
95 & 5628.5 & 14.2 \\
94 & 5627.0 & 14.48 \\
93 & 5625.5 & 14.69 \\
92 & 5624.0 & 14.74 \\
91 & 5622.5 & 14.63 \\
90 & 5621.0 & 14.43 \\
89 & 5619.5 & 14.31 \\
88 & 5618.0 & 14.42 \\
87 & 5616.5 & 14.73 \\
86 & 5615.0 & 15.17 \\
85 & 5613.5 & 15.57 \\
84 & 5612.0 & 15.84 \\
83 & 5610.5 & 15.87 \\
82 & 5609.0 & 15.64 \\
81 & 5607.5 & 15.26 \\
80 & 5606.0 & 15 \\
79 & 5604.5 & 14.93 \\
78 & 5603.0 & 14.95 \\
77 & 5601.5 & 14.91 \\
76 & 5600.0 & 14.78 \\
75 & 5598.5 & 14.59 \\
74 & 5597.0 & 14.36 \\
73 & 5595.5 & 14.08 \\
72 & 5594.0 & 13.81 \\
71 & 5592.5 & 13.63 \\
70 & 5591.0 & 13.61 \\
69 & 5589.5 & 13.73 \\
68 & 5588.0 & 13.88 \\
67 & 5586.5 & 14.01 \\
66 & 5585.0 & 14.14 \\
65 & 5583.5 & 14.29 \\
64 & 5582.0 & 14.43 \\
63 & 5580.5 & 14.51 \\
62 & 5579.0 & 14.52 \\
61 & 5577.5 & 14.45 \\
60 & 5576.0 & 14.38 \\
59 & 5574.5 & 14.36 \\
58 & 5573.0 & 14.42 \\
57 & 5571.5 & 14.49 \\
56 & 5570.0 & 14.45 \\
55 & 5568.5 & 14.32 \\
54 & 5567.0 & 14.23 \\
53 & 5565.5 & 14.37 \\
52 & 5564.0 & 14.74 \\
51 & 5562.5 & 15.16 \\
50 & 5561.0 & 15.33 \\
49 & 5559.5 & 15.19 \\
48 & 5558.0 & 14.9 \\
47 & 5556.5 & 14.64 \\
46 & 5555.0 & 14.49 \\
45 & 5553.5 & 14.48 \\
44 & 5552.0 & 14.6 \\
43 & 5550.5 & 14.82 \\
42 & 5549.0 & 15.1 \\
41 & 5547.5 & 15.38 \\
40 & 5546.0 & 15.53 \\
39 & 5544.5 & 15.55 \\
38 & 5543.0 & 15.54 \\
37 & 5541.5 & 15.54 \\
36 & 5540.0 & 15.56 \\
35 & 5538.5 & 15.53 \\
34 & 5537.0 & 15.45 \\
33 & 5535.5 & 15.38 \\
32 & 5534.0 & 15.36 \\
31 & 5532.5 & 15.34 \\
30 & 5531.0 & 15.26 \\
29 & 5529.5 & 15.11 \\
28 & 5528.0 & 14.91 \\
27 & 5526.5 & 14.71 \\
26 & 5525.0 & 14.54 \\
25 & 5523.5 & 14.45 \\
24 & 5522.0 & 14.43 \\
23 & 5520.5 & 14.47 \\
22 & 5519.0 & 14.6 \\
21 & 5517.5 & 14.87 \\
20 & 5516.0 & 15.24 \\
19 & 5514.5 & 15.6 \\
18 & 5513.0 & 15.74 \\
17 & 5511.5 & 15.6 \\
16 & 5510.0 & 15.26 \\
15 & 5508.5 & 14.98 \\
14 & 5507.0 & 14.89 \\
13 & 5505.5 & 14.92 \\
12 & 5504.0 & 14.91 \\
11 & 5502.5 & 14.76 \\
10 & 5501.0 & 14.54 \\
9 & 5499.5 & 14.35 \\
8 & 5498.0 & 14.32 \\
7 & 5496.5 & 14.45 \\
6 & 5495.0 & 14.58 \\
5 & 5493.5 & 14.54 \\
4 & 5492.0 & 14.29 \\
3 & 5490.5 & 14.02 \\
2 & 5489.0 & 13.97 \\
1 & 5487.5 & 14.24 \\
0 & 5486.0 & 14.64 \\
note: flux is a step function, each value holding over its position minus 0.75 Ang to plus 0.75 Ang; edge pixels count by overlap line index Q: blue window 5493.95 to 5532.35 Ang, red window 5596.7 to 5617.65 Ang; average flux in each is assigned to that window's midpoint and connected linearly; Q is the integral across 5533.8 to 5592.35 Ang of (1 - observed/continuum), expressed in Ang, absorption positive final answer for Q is 1.1 Ang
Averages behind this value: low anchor 14.9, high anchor 15.1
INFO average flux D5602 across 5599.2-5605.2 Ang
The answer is 14.9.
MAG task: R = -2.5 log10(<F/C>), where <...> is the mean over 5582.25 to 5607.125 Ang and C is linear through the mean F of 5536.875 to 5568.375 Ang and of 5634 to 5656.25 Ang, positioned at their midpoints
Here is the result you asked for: 0.042 mag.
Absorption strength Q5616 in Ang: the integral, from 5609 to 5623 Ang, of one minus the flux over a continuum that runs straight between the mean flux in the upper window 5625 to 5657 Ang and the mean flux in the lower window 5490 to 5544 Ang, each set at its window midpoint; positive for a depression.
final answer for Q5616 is -0.4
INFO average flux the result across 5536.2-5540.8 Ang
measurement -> 15.5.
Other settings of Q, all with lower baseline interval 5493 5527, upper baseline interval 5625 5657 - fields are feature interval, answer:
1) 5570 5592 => 0.65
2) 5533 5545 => -0.59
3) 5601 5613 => -0.58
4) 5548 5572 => -0.01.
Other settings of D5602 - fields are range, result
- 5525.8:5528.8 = 14.8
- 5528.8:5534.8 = 15.3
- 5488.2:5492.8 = 14.1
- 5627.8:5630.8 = 14.1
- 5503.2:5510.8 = 15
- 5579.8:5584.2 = 14.4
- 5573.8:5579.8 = 14.4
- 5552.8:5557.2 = 14.5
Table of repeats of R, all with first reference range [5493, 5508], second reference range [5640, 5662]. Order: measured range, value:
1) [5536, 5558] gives -0.04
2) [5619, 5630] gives 0.01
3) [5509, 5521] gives -0.04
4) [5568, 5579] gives 0.02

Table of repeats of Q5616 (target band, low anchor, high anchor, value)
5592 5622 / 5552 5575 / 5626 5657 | -0.51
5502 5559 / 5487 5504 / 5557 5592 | -2.60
